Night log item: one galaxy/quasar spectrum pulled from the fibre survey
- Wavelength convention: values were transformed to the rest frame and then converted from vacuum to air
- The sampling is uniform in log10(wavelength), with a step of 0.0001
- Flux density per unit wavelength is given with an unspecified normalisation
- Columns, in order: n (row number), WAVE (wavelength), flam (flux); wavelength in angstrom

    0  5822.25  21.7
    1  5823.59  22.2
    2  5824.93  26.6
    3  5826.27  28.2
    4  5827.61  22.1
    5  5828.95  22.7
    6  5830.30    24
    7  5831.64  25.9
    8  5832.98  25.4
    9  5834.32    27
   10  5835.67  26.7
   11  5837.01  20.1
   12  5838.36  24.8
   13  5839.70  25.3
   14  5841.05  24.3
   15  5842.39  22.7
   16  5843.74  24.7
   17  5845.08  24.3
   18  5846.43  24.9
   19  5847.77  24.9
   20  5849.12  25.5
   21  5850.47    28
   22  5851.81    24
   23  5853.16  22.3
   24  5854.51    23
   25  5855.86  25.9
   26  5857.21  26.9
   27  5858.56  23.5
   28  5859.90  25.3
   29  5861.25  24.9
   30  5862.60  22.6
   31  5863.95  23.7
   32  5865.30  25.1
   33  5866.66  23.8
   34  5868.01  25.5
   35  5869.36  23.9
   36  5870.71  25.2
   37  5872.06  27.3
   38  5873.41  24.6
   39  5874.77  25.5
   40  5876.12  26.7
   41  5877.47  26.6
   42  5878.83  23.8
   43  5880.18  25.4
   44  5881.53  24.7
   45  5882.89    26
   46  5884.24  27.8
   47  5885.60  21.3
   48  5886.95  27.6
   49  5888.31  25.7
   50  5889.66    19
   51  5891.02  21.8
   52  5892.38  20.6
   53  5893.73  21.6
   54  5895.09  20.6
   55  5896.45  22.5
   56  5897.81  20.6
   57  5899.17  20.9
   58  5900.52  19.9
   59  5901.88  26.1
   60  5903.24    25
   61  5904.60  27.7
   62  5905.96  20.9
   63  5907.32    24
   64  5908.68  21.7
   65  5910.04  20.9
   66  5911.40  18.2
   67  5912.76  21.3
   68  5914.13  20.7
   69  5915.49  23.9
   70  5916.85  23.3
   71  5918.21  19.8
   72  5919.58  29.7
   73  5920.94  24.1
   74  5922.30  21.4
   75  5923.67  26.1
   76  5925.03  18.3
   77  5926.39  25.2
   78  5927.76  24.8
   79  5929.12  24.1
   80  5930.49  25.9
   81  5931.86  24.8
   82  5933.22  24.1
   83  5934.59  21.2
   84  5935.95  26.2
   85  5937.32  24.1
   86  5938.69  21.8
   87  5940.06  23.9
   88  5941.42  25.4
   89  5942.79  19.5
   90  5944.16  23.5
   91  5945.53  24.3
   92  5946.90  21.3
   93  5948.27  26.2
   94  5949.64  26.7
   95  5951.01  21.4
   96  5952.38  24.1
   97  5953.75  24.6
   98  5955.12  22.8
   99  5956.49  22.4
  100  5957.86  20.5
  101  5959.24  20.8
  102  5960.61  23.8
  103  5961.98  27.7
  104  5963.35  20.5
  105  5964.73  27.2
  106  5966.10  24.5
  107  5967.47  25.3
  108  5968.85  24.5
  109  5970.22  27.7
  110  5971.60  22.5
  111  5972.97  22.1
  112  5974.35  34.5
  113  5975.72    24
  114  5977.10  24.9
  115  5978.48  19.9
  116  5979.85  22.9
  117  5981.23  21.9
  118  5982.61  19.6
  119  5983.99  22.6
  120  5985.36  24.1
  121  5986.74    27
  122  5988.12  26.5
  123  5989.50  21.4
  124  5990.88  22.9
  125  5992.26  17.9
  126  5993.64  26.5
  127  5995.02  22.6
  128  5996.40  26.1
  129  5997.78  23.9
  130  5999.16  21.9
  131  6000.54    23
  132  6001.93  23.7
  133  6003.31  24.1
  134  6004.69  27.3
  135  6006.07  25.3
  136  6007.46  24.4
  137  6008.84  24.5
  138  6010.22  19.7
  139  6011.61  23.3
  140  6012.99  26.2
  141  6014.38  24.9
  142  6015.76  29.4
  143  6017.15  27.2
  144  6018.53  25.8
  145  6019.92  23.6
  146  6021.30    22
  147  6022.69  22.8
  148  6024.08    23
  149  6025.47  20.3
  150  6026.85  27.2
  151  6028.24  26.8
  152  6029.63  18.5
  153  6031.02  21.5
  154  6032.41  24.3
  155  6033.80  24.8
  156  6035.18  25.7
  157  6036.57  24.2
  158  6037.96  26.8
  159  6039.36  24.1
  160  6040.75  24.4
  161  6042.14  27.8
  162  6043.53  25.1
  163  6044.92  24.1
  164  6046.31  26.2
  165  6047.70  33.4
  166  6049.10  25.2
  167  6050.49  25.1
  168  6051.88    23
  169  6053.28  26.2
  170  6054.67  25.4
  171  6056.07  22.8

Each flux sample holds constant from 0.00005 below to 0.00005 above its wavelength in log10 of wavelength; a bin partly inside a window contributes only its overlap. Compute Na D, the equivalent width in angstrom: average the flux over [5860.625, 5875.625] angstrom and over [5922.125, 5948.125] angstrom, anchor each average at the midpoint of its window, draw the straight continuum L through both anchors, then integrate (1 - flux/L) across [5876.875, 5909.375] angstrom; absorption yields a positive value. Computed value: 1.2 angstrom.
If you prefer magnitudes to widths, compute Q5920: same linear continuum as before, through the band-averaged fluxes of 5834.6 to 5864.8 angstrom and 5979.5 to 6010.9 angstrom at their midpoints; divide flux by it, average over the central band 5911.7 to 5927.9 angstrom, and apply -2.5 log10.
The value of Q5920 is 0.04 mag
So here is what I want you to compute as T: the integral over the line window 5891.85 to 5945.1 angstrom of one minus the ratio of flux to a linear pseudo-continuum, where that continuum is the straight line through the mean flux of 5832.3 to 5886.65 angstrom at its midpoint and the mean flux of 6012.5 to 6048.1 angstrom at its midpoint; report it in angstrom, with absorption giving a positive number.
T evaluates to 4.2 angstrom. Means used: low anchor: 24.9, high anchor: 24.9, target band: 22.9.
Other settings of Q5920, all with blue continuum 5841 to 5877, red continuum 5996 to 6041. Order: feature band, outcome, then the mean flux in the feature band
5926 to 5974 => 0.02 mag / 23.9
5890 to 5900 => 0.17 mag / 21.1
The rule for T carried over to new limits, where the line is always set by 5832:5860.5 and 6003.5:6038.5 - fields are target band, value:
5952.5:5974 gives 0.5 angstrom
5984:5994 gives 0.3 angstrom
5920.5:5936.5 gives 0.5 angstrom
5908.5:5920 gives 1.2 angstrom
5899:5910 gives 0.6 angstrom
